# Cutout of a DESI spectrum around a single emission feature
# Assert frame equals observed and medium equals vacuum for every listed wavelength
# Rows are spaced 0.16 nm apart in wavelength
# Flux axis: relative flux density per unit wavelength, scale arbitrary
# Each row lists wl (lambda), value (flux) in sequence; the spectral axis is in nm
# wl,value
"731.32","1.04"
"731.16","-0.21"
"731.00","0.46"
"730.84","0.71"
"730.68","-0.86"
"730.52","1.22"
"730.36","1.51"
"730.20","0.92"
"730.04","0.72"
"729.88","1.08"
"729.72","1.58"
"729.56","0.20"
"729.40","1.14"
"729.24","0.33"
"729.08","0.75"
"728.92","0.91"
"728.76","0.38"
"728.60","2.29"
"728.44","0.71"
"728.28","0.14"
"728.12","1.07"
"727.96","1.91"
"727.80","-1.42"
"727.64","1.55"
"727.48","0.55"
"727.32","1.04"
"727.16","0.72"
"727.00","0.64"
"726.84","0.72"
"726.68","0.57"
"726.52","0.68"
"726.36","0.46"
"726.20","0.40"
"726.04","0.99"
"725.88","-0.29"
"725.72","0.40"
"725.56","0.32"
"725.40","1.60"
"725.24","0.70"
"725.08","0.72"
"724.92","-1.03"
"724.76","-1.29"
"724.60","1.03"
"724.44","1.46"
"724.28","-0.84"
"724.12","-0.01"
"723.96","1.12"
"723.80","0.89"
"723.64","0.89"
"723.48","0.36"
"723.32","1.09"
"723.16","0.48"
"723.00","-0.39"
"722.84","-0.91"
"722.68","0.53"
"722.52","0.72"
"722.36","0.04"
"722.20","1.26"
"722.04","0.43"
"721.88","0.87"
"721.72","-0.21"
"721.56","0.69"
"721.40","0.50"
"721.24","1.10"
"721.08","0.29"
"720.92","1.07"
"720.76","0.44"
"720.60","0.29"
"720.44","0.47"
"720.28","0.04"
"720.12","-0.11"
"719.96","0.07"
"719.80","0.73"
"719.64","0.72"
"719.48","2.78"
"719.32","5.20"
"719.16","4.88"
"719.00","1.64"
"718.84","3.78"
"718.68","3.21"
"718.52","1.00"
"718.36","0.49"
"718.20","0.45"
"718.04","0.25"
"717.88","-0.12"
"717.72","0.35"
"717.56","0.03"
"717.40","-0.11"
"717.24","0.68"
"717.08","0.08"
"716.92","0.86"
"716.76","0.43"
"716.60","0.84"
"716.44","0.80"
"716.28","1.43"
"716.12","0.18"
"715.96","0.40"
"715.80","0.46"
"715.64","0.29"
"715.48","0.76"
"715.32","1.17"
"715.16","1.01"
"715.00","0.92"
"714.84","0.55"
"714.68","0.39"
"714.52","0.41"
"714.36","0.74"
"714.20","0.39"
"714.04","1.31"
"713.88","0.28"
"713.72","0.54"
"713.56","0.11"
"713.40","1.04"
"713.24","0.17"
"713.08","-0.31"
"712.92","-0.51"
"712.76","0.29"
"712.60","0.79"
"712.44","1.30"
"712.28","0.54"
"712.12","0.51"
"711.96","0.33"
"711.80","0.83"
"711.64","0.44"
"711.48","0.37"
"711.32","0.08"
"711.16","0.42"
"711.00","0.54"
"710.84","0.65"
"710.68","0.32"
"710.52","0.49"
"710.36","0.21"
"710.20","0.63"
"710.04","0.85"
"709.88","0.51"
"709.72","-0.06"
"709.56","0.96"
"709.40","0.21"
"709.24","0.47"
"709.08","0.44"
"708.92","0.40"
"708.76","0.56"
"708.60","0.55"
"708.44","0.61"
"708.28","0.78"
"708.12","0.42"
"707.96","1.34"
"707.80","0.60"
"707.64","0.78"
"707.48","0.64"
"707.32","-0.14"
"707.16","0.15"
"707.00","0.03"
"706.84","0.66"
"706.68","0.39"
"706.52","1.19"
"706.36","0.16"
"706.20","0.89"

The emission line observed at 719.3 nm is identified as [O II]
